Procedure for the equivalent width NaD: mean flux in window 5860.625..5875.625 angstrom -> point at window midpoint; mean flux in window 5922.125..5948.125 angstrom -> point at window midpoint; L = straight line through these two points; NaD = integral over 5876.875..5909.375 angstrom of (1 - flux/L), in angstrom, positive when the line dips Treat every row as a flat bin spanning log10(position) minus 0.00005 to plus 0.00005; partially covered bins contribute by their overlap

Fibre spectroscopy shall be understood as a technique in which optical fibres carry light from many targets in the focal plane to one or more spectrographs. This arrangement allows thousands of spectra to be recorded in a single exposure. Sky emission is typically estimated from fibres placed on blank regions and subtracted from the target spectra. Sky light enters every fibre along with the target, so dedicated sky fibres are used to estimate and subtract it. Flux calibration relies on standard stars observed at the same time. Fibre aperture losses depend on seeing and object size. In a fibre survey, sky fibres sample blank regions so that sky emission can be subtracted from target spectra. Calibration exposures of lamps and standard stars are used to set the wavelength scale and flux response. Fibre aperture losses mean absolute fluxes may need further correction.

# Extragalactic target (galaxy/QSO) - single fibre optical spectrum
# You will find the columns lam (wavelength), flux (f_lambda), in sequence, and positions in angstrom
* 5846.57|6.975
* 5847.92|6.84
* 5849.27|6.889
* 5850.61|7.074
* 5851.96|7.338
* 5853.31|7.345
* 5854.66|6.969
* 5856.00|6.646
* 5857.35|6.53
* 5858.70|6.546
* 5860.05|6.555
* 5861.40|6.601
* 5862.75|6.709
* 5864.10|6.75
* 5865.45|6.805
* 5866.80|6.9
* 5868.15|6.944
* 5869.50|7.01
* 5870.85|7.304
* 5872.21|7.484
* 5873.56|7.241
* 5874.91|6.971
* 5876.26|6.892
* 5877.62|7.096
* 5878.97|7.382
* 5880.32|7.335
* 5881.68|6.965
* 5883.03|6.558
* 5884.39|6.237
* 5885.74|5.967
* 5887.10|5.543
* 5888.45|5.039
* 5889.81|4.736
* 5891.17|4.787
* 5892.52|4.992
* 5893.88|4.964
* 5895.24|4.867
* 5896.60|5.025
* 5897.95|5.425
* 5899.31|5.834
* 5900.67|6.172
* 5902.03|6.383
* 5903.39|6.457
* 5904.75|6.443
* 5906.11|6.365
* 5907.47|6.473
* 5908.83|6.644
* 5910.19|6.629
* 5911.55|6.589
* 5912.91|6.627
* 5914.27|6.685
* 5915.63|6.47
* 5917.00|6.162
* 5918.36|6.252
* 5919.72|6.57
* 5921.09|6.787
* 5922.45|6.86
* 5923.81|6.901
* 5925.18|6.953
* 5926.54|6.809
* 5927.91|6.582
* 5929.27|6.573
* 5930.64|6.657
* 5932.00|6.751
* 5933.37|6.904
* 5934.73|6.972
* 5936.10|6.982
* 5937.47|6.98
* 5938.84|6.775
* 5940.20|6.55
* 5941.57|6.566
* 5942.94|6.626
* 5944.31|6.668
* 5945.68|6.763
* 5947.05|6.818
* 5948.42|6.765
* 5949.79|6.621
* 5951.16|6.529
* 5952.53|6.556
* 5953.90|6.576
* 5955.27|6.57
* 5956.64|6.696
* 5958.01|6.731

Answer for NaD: 4.3 angstrom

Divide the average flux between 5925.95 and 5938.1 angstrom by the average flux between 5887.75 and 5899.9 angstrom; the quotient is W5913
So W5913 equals 1.34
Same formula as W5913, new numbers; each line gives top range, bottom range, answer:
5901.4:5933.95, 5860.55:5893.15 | 1.01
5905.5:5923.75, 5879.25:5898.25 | 1.16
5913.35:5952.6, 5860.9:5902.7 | 1.07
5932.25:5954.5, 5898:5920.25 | 1.05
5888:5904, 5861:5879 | 0.77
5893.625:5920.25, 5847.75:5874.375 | 0.89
